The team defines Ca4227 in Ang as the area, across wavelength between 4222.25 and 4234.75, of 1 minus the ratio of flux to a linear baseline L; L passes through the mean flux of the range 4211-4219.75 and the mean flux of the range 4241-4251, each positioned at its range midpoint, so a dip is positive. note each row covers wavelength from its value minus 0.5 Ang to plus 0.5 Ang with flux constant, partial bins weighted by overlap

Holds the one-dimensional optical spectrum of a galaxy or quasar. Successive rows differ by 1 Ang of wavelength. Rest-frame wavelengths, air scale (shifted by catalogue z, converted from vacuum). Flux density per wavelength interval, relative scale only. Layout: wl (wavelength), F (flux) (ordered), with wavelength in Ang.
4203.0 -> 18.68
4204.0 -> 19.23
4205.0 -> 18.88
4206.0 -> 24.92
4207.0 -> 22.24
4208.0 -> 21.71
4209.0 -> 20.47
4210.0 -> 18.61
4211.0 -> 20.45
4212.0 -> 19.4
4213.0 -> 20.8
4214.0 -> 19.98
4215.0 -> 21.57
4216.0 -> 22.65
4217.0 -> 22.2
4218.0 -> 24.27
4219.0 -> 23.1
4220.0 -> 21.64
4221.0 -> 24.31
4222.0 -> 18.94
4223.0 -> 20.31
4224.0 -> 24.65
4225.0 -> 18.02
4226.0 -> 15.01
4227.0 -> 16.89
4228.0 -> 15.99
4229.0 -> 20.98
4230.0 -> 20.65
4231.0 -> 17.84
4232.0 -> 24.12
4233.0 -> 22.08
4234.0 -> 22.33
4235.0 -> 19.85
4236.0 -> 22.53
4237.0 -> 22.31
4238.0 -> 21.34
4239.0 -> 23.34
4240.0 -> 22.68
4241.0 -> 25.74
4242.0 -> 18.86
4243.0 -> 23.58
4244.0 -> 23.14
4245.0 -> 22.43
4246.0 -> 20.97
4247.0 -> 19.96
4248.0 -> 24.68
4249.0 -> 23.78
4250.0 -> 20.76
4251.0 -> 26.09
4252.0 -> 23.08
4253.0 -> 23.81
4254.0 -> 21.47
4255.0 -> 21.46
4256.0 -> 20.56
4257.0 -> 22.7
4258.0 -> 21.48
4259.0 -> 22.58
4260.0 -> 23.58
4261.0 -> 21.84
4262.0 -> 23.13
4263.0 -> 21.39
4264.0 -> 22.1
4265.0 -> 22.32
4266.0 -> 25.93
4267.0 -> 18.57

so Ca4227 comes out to 1.20 Ang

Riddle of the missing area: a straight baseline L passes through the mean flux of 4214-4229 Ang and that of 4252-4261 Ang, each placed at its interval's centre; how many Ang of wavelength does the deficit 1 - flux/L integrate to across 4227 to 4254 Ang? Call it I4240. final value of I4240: -0.5 Ang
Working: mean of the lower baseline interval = 20.7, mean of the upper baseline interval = 22.2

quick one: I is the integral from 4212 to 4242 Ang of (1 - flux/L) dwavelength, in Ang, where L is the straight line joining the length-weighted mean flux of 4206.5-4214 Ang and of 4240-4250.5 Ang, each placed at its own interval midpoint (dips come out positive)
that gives 0.32 Ang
